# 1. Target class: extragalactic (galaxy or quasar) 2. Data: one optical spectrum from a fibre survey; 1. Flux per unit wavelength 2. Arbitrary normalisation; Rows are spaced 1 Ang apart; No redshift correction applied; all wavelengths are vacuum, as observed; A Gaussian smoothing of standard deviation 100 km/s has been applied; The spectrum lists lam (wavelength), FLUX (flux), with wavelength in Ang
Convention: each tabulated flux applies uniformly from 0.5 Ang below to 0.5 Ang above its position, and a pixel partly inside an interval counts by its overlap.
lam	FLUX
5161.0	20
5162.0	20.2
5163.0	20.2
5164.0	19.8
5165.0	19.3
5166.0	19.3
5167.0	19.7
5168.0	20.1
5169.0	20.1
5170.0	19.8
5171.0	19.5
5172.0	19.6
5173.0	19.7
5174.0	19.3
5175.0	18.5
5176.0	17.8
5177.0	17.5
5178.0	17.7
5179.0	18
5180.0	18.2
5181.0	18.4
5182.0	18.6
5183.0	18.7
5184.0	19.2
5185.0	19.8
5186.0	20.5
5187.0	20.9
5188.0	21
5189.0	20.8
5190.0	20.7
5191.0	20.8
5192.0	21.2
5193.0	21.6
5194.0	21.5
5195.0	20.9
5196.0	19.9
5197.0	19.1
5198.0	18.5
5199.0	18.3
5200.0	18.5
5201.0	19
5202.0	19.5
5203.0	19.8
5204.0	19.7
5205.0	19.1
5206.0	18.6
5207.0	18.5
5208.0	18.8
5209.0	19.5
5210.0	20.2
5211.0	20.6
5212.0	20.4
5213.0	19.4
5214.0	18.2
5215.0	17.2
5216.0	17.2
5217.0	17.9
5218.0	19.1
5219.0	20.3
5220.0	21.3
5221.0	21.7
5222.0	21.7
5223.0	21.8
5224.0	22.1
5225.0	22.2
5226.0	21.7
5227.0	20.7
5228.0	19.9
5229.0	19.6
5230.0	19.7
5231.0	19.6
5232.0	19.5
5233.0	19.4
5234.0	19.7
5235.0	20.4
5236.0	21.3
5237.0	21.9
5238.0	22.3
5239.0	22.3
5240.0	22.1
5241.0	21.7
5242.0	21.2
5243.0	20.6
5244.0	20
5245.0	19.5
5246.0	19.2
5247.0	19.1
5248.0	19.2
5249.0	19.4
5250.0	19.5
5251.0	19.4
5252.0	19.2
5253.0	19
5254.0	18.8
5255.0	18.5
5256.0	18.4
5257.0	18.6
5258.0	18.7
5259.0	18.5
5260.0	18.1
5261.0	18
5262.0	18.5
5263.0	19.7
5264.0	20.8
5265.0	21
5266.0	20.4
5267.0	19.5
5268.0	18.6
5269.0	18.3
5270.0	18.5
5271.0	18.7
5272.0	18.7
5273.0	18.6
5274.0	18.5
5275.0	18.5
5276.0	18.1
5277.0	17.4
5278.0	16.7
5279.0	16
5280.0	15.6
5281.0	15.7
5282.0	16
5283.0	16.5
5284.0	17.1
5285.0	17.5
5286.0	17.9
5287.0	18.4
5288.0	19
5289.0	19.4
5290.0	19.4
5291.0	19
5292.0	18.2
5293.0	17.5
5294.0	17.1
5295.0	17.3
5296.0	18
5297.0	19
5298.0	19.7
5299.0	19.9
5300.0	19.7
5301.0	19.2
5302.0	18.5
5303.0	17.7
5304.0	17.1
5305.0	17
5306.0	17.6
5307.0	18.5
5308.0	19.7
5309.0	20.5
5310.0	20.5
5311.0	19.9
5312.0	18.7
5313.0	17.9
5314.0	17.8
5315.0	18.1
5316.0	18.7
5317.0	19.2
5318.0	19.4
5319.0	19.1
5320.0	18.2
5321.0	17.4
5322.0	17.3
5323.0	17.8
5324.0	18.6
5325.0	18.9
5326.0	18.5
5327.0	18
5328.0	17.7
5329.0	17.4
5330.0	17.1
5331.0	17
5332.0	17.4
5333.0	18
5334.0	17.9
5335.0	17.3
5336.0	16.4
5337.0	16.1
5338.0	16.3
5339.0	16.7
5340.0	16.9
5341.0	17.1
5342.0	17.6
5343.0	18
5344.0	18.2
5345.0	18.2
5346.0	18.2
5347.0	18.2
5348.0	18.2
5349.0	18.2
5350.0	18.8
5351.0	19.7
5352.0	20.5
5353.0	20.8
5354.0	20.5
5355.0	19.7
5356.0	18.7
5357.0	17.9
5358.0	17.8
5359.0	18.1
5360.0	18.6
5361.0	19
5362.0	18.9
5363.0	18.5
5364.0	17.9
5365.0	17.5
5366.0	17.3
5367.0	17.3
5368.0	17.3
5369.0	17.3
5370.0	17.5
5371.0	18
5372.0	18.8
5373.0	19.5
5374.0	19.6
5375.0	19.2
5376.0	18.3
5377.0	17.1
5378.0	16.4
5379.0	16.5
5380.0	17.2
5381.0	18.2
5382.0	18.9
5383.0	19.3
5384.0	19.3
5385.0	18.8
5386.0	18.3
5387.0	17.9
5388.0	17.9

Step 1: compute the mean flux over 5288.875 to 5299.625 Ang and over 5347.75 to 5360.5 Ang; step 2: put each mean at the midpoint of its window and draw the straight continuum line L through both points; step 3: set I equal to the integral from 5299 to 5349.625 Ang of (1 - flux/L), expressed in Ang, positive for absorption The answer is 1.94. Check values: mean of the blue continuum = 18.6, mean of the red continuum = 19.1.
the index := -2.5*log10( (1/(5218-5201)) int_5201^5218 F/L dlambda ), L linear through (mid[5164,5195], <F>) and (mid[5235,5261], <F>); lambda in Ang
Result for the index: 0.04 mag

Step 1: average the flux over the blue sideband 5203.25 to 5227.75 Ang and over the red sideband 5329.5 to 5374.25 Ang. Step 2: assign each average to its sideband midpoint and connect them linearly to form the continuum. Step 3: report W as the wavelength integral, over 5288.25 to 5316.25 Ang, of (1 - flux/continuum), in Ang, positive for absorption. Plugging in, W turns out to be 0.2 Ang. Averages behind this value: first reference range 19.9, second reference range 18.1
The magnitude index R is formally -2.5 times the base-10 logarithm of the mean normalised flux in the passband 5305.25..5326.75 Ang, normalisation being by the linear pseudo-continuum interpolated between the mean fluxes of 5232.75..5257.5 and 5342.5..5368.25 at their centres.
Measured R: 0.02 mag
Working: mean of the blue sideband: 20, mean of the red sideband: 18.6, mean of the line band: 18.7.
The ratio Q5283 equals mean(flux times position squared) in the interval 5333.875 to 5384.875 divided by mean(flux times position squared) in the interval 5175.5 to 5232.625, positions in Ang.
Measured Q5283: 1.0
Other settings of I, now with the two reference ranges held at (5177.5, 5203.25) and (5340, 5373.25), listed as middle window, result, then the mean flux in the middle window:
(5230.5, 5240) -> -0.7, 20.8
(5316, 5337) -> 0.8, 17.9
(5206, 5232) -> -0.7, 19.9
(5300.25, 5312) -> 0.0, 18.8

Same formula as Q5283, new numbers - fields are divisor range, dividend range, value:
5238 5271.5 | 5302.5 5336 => 0.96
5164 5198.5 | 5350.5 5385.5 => 1.01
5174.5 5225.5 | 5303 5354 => 0.97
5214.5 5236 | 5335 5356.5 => 0.95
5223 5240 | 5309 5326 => 0.92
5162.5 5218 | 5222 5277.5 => 1.04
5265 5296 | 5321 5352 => 1.01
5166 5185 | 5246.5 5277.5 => 1.03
